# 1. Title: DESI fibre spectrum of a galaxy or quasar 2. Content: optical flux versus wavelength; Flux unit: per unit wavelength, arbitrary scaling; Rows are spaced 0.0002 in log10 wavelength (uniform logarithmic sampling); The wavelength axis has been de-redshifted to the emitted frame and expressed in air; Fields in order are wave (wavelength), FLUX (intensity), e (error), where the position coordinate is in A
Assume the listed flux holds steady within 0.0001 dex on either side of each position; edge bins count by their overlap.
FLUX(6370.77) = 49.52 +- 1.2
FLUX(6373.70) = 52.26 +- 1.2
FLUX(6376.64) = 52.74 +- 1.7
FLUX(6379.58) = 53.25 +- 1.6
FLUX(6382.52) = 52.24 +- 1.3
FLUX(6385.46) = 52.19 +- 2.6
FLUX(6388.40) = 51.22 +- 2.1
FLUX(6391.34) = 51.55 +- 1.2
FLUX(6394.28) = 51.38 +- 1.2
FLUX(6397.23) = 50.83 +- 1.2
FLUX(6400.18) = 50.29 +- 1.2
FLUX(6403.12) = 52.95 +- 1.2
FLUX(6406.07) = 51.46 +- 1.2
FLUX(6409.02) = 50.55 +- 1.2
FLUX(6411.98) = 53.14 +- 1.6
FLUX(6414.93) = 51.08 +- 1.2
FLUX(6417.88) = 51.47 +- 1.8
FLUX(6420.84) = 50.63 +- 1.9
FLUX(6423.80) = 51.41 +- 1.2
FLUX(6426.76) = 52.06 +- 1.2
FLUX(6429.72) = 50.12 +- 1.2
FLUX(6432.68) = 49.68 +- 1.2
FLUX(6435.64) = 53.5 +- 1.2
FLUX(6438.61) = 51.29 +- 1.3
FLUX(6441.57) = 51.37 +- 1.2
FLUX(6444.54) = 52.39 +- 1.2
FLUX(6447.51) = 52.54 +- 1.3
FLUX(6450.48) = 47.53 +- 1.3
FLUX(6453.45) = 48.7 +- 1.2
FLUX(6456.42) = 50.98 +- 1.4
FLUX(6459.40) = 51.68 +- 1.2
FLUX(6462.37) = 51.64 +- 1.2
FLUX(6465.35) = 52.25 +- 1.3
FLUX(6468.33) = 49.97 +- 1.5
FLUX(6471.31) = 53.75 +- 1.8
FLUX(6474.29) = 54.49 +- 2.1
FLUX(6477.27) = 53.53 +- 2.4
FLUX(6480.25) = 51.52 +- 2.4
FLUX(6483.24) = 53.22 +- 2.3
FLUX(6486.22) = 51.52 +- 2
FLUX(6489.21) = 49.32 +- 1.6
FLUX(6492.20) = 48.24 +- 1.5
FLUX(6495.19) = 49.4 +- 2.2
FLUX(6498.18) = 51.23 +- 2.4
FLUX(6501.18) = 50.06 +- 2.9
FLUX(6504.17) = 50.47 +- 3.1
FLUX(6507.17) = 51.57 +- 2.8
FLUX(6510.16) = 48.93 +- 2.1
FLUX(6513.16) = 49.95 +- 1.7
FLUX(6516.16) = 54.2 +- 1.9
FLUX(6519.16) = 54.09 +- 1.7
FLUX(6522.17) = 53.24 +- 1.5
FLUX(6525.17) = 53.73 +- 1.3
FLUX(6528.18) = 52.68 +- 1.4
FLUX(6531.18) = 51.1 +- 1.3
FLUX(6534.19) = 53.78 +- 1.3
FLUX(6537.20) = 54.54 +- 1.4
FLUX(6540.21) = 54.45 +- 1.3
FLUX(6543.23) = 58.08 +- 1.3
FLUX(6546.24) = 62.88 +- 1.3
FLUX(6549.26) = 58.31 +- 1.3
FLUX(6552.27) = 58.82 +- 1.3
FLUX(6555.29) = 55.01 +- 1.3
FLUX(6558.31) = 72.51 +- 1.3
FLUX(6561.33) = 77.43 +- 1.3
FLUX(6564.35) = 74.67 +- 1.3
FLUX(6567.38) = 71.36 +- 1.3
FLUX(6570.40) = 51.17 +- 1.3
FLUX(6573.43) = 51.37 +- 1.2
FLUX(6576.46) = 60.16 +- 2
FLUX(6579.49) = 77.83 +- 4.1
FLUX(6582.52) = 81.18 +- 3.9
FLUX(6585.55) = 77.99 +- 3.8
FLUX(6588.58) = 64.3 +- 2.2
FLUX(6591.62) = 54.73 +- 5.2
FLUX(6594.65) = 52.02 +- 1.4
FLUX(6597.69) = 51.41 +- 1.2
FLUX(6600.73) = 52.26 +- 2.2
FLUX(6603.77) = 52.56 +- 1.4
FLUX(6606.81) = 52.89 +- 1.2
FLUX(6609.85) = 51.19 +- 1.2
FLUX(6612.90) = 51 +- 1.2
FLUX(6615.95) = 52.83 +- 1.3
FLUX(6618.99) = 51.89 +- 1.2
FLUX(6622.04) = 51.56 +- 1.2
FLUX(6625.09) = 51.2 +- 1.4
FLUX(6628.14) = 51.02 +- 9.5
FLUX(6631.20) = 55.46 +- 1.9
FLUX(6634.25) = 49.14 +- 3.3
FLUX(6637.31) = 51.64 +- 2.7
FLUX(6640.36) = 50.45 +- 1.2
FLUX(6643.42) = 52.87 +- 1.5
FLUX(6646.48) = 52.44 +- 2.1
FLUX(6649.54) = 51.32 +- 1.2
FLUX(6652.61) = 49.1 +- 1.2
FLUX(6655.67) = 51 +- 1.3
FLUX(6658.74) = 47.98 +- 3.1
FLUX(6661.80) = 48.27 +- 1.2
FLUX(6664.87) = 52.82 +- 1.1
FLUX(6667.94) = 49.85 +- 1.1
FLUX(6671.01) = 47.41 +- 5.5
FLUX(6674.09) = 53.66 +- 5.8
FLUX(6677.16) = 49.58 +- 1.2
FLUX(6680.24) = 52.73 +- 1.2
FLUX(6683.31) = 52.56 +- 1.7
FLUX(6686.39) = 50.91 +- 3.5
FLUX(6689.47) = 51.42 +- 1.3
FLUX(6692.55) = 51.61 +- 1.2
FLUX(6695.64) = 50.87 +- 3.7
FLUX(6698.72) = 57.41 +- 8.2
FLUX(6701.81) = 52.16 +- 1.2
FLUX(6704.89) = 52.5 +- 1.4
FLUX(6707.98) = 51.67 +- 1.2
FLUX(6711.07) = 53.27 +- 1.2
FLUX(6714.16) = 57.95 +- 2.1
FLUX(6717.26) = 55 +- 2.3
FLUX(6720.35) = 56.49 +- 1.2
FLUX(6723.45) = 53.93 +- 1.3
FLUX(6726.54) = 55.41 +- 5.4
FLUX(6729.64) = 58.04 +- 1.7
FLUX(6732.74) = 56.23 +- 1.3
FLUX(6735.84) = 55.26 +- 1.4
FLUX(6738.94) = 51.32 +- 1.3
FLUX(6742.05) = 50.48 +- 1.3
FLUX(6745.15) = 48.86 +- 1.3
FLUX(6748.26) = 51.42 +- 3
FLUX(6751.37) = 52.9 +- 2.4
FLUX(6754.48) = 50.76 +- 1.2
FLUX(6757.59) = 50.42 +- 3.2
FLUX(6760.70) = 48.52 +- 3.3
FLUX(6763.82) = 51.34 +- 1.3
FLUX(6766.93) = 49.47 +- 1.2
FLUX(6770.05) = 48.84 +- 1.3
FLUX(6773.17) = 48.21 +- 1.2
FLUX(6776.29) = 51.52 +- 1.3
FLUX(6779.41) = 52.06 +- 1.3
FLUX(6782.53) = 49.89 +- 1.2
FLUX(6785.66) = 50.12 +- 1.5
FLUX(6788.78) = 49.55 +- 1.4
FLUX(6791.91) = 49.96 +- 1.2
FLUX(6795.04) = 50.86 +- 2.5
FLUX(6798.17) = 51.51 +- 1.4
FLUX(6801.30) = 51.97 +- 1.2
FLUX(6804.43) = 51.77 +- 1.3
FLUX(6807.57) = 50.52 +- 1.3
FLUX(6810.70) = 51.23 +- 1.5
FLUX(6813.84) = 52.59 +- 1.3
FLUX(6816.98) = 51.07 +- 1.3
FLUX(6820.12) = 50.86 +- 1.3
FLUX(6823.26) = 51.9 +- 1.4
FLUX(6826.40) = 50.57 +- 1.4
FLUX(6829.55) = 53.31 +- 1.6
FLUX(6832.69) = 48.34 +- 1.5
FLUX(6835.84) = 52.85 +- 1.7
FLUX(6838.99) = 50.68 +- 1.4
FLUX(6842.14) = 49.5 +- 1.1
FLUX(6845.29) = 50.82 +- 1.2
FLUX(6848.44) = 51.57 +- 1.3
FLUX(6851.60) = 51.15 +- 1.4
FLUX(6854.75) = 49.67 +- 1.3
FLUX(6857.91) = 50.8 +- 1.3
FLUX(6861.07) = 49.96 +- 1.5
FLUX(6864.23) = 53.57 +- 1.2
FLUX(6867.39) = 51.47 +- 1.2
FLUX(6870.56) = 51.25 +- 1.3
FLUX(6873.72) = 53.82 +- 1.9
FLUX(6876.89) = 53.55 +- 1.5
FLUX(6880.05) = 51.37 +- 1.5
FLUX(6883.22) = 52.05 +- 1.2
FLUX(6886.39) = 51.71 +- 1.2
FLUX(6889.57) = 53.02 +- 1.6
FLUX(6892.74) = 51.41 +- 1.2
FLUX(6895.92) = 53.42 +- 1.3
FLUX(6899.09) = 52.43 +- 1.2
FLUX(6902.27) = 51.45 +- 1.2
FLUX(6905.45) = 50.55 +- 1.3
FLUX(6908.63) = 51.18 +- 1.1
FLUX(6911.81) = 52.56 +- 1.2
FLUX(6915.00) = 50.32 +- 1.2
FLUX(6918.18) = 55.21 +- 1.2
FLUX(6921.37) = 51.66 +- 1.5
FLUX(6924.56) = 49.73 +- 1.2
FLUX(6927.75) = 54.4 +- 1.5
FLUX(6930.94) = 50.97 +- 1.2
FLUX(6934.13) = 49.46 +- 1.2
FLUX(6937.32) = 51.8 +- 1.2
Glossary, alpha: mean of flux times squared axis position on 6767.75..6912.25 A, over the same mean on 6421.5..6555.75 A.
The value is 1.09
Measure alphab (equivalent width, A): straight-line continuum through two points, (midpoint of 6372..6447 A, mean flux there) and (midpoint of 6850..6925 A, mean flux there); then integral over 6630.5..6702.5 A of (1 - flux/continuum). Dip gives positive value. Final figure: 0.6 A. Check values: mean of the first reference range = 51.6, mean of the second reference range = 51.8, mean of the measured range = 51.3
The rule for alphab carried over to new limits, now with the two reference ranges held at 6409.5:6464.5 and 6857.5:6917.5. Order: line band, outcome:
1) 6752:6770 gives 0.56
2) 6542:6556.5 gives -2.07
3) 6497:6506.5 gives 0.12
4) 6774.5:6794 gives 0.48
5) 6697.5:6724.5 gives -1.47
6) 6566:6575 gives -1.12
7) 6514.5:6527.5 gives -0.60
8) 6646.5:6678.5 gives 0.84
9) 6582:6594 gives -3.71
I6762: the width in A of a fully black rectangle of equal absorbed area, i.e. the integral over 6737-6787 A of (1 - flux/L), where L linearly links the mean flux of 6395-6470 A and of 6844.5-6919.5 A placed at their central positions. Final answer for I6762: 1.2 A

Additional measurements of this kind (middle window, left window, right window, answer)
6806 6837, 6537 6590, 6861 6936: 2.04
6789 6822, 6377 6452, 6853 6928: 0.41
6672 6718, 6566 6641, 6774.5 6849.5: 1.24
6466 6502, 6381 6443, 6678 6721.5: 0.35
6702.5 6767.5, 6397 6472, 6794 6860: -2.29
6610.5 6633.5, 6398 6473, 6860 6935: -0.19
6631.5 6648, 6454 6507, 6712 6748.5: 0.49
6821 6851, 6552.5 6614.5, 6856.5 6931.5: 1.52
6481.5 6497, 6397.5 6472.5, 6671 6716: 0.35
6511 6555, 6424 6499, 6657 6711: -3.06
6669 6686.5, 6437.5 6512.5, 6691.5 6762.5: 0.54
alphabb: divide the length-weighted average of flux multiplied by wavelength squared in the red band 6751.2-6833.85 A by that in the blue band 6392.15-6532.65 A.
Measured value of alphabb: 1.1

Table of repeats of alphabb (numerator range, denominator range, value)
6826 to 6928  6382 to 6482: 1.15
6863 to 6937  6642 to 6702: 1.08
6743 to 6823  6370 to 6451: 1.10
